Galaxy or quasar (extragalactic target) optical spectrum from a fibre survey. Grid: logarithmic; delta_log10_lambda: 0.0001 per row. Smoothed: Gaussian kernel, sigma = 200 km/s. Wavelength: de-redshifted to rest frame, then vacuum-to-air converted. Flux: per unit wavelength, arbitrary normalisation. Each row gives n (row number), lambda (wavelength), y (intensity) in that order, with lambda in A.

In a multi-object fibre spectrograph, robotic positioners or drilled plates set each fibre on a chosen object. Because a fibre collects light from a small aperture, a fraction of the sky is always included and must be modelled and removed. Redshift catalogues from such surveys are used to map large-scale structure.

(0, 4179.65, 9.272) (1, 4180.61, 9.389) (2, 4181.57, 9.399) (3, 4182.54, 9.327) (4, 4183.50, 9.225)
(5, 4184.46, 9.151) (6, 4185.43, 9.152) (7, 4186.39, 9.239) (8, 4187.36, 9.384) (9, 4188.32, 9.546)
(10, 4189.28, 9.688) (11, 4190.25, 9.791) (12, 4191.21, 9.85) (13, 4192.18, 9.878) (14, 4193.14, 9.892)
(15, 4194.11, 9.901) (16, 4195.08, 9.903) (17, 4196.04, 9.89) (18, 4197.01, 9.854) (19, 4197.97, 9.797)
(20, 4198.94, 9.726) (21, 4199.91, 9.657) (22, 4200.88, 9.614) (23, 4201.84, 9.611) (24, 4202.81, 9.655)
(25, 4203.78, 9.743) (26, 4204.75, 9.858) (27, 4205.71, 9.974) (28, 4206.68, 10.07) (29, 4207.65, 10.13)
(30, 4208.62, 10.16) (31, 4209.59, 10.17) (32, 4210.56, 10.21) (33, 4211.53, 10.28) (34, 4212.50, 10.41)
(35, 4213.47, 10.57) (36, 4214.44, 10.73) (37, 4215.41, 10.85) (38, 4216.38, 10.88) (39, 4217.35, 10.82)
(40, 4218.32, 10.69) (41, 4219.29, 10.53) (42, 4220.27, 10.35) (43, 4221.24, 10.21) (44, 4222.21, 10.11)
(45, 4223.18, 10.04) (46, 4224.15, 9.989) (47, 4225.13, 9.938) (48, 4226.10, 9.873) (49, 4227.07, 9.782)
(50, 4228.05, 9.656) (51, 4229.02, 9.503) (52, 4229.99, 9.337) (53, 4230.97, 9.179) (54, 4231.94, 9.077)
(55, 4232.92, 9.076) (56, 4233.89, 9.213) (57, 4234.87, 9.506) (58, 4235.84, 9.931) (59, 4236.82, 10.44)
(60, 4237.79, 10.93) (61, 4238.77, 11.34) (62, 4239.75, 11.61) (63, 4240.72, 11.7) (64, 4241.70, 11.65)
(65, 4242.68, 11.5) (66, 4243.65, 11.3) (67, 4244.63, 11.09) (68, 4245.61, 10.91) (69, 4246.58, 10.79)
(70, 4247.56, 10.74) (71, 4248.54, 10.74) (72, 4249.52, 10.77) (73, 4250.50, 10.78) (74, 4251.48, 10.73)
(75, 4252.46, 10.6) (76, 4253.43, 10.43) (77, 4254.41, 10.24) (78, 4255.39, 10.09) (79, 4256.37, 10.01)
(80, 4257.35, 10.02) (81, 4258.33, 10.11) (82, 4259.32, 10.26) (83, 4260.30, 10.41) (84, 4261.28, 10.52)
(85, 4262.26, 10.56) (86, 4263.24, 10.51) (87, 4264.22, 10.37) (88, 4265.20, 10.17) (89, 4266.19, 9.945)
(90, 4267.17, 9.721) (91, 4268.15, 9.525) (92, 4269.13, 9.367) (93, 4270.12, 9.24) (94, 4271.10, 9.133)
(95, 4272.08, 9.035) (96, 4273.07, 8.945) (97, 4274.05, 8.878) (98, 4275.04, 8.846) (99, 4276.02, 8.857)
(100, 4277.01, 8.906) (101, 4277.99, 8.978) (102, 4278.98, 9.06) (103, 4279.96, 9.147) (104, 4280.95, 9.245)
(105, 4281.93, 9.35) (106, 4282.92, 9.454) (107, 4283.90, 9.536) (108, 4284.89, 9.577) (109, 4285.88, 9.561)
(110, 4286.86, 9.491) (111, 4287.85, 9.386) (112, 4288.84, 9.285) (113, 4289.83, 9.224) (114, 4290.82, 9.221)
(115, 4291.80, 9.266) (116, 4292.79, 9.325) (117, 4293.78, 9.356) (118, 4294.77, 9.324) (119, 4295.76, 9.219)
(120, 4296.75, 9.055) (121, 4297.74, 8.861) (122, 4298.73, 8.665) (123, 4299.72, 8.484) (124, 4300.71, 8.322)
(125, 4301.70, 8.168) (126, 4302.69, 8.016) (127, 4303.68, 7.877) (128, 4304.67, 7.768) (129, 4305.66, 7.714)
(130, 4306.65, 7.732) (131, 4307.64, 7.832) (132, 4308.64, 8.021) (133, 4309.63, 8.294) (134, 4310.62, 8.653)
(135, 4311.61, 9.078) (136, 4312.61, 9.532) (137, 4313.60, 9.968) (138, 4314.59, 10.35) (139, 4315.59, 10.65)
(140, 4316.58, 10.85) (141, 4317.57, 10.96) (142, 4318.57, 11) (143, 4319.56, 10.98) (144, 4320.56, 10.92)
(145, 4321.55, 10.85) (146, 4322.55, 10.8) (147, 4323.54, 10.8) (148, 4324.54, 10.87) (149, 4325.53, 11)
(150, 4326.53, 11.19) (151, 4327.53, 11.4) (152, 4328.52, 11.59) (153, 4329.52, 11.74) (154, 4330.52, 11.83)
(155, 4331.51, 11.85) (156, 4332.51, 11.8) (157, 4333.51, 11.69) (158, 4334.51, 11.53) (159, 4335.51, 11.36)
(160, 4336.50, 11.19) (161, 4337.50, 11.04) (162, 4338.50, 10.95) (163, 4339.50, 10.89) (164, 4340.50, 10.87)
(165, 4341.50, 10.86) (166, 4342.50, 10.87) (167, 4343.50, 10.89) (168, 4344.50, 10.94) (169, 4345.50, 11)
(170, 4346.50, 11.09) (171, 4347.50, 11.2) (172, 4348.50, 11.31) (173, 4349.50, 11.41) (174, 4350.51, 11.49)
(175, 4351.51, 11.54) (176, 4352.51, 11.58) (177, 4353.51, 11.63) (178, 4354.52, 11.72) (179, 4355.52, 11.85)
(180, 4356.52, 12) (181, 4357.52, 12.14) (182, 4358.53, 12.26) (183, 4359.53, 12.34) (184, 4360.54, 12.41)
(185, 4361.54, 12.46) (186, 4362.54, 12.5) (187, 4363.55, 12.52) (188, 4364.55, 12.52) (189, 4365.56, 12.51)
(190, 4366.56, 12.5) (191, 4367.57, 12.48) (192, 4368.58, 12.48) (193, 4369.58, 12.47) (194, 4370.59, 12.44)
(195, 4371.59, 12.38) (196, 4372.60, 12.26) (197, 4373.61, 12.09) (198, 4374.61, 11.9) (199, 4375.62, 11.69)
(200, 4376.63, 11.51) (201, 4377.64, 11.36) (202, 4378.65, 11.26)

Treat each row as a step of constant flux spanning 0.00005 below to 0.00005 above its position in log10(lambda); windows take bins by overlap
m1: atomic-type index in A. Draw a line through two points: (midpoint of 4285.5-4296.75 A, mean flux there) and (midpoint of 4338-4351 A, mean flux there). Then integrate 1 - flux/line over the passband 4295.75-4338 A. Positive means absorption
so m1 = 0.8 A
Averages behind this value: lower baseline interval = 9.32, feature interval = 10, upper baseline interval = 11.1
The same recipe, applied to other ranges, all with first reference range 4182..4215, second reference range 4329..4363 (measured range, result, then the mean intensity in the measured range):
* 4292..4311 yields 4.39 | 8.47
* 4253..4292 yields 3.94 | 9.6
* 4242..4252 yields -0.54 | 10.9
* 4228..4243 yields 0.04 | 10.2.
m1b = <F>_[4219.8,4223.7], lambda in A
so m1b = 10.2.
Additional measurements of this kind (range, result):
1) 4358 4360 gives 12.3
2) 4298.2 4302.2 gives 8.41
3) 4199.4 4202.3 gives 9.63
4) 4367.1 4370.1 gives 12.5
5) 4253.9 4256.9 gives 10.1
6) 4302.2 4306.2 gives 7.85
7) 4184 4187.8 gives 9.21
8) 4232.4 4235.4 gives 9.27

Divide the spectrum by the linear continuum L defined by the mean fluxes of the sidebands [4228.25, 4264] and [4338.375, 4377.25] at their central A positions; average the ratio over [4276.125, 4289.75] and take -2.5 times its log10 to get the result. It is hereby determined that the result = 0.17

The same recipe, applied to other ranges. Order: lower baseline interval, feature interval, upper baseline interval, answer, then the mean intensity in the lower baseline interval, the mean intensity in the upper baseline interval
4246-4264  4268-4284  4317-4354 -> 0.17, 10.5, 11.2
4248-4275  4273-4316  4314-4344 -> 0.18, 10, 11.1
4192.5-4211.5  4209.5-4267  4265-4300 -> -0.08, 9.89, 9.23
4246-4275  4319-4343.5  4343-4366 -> 0.02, 10.1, 11.8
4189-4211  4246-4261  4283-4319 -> -0.11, 9.87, 9.1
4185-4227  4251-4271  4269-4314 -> -0.09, 10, 8.91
